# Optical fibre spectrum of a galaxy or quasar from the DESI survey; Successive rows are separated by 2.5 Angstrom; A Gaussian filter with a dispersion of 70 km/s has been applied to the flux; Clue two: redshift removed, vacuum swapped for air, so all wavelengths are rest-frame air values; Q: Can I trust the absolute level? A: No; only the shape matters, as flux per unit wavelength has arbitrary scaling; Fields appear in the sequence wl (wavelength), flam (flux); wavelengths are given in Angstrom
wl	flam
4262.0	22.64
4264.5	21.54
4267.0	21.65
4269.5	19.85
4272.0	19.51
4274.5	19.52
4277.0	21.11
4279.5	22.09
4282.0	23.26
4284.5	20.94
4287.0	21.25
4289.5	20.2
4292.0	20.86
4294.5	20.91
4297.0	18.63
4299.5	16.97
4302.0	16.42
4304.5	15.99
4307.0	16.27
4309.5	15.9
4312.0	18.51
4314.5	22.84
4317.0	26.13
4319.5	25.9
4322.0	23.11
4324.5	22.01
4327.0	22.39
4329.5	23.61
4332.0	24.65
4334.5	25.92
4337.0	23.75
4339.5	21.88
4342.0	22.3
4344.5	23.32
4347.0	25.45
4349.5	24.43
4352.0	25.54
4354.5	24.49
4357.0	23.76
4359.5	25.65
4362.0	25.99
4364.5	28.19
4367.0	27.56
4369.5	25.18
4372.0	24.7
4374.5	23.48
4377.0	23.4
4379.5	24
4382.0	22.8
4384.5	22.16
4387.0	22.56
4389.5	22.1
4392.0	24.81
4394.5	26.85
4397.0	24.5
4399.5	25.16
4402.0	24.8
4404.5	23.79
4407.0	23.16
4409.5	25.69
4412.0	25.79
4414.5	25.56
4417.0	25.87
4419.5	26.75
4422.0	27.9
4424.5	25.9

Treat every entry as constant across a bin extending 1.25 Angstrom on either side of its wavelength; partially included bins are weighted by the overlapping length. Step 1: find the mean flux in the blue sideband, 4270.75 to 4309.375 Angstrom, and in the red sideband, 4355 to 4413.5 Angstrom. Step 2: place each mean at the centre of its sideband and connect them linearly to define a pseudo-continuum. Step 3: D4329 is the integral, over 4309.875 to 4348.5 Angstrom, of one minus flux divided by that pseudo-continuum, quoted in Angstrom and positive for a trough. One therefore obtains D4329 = -3.0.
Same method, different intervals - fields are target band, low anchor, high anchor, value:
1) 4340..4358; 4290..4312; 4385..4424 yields -2.5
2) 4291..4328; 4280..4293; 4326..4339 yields 4.1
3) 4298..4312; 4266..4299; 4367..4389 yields 3.2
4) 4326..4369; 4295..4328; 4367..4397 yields -5.0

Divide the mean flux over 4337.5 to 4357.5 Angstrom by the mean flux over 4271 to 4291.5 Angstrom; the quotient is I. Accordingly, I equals 1.14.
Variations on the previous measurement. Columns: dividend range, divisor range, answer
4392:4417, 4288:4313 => 1.39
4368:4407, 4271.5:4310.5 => 1.24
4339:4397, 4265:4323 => 1.20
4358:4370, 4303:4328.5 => 1.27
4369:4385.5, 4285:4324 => 1.18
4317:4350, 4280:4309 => 1.24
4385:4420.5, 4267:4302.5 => 1.22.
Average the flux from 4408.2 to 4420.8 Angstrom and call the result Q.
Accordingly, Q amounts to 25.9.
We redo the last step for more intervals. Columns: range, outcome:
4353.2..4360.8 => 24.6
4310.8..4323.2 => 23.3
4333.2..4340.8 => 23.8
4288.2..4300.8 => 19.5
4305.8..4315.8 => 18.4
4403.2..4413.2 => 24.6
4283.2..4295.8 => 20.8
